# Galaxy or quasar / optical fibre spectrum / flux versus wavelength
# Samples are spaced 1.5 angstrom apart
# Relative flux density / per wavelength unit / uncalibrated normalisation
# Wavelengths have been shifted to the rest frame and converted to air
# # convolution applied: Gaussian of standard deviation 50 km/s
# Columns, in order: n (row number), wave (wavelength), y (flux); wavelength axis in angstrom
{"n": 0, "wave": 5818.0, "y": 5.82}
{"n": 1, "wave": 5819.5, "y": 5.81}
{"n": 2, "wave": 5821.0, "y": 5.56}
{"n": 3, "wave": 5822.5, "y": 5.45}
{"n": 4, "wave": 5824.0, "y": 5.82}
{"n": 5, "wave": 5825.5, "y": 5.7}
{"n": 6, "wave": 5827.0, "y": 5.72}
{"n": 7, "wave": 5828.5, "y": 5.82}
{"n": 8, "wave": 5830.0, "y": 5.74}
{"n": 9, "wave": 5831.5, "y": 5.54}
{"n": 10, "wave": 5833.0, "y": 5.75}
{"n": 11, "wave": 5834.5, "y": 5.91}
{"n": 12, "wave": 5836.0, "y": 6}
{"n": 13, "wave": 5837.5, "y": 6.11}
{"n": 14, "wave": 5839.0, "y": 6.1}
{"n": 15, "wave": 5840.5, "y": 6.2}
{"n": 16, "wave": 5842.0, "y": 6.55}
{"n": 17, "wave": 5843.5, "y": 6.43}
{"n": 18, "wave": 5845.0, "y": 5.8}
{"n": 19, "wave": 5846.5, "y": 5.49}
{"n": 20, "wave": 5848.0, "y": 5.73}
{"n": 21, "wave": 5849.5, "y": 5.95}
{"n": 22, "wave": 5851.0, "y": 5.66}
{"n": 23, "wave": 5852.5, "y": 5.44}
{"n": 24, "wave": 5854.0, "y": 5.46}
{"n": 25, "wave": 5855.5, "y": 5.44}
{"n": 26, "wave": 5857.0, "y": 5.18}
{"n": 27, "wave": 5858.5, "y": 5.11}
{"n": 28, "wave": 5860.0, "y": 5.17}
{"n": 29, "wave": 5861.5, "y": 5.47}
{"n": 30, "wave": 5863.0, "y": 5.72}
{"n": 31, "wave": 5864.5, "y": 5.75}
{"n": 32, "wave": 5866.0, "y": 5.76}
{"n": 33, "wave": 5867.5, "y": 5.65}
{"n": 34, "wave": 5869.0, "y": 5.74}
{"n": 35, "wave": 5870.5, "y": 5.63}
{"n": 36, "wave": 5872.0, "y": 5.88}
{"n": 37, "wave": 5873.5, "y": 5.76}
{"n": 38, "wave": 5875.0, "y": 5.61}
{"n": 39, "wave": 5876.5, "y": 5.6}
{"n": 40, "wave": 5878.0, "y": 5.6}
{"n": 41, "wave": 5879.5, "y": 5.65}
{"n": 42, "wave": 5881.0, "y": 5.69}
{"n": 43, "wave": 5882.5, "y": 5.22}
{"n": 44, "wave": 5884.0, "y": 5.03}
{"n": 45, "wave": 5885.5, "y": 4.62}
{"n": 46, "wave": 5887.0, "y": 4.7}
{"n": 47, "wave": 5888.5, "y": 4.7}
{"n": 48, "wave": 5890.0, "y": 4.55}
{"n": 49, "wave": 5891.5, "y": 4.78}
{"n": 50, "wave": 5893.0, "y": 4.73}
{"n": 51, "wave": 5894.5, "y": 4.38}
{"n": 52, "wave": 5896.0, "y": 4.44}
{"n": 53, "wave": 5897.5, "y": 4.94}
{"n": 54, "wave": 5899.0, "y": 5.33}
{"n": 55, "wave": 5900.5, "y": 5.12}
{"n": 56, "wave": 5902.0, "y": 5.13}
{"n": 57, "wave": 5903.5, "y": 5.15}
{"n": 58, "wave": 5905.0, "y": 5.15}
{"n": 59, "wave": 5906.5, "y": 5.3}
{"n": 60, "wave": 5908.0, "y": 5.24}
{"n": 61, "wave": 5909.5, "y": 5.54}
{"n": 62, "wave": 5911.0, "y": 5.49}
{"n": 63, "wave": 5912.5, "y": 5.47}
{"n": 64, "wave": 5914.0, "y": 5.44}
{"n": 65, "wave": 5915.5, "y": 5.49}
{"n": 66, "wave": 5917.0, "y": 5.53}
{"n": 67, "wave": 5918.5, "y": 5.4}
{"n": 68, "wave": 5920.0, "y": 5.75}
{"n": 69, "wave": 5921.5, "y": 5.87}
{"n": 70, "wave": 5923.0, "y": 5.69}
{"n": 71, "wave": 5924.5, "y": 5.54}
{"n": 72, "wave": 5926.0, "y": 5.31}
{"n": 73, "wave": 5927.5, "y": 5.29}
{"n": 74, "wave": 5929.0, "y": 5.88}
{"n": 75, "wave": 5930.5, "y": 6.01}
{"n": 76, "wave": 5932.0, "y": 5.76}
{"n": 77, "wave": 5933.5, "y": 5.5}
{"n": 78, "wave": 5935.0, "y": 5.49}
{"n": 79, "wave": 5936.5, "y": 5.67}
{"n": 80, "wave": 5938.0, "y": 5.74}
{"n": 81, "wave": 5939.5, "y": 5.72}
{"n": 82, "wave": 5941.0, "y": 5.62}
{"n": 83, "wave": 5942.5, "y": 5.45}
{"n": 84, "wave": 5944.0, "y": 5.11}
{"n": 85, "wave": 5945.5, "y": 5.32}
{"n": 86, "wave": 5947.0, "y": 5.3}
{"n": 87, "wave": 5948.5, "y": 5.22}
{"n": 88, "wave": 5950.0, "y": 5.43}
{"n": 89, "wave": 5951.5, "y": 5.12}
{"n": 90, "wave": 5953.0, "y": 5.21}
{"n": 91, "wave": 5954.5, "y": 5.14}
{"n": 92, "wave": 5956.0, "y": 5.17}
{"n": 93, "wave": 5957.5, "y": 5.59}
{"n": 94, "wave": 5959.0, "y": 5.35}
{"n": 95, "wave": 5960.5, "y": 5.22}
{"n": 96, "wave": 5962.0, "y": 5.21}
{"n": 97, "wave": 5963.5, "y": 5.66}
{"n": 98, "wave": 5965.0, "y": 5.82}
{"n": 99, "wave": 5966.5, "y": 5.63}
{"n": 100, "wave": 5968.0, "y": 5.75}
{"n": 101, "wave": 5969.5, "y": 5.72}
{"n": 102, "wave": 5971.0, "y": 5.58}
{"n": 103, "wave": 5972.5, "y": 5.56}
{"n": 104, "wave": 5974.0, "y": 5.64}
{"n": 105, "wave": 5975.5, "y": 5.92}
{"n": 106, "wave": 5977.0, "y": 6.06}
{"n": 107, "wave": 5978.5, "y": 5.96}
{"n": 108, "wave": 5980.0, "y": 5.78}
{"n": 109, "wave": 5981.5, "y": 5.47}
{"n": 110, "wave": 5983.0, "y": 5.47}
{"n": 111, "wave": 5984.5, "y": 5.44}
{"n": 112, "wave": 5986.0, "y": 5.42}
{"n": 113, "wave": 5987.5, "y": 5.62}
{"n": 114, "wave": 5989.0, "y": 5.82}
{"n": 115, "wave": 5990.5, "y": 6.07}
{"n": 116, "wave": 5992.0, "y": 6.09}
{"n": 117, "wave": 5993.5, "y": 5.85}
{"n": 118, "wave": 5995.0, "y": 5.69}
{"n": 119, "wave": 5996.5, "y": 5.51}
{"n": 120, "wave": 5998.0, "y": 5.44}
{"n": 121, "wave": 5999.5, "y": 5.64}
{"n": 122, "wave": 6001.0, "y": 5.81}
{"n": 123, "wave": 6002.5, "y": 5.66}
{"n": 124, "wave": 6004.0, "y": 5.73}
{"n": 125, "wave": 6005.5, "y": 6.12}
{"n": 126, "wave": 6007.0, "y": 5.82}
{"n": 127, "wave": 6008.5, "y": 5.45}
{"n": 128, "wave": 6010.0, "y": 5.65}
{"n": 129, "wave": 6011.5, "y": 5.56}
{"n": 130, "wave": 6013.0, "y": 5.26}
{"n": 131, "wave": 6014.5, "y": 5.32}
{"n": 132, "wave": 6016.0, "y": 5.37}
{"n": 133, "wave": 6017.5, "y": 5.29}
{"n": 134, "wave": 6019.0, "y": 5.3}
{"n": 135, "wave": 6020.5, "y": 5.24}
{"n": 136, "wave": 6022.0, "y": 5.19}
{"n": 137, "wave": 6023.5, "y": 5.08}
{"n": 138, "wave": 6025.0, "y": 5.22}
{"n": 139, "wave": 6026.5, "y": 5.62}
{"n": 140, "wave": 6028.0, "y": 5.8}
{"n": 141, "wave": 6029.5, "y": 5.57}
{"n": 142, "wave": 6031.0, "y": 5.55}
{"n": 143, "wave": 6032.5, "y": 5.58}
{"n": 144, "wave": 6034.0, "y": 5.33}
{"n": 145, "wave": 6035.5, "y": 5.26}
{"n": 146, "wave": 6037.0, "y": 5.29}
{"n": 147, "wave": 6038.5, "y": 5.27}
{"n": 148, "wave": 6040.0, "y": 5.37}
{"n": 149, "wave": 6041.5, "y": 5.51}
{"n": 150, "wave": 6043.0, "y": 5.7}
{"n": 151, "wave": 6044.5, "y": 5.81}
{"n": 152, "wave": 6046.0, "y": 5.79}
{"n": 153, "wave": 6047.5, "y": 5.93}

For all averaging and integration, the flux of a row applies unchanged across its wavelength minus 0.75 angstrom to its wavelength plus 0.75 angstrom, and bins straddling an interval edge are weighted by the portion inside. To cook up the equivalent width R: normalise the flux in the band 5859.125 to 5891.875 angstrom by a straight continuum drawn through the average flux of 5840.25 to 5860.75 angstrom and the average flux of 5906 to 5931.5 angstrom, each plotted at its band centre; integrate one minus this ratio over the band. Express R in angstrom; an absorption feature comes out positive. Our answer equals 1.4 angstrom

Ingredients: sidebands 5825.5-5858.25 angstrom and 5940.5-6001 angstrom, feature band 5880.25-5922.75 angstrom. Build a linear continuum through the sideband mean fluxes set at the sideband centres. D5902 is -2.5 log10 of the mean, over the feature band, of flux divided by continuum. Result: 0.11 mag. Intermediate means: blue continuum 5.8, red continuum 5.55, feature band 5.16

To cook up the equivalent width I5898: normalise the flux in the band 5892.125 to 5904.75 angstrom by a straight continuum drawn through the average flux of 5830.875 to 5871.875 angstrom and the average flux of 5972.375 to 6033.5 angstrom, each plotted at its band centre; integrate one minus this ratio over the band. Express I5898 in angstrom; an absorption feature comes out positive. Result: 1.7 angstrom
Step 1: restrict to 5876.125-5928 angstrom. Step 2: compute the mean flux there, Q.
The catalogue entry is 5.22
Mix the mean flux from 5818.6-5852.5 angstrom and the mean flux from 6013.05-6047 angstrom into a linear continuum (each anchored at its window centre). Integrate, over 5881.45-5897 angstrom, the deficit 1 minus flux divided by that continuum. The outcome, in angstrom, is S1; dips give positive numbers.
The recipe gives 2.7 angstrom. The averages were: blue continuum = 5.85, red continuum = 5.43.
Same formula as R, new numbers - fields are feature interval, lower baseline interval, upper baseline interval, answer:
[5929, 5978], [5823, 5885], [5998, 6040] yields 0.3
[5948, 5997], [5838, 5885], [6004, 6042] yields -0.6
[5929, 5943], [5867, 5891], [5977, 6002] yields -0.4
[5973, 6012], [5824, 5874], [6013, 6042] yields -2.0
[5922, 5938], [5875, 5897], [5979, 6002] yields -1.0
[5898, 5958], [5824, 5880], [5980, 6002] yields 2.7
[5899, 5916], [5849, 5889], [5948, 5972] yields 0.4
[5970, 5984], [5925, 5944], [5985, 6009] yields 0.0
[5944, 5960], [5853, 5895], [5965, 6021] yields 0.7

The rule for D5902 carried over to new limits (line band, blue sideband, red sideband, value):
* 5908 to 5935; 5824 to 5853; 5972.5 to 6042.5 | 0.029 mag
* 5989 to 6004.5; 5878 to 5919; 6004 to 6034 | -0.066 mag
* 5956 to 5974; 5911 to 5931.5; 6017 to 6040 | -0.008 mag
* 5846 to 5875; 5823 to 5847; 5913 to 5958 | 0.044 mag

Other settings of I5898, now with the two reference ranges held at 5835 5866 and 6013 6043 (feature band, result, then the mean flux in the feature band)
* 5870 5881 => 0.0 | 5.68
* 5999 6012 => -0.7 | 5.72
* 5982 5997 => -0.7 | 5.7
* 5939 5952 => 0.4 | 5.36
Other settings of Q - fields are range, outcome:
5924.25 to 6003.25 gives 5.57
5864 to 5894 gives 5.32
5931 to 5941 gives 5.65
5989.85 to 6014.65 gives 5.69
